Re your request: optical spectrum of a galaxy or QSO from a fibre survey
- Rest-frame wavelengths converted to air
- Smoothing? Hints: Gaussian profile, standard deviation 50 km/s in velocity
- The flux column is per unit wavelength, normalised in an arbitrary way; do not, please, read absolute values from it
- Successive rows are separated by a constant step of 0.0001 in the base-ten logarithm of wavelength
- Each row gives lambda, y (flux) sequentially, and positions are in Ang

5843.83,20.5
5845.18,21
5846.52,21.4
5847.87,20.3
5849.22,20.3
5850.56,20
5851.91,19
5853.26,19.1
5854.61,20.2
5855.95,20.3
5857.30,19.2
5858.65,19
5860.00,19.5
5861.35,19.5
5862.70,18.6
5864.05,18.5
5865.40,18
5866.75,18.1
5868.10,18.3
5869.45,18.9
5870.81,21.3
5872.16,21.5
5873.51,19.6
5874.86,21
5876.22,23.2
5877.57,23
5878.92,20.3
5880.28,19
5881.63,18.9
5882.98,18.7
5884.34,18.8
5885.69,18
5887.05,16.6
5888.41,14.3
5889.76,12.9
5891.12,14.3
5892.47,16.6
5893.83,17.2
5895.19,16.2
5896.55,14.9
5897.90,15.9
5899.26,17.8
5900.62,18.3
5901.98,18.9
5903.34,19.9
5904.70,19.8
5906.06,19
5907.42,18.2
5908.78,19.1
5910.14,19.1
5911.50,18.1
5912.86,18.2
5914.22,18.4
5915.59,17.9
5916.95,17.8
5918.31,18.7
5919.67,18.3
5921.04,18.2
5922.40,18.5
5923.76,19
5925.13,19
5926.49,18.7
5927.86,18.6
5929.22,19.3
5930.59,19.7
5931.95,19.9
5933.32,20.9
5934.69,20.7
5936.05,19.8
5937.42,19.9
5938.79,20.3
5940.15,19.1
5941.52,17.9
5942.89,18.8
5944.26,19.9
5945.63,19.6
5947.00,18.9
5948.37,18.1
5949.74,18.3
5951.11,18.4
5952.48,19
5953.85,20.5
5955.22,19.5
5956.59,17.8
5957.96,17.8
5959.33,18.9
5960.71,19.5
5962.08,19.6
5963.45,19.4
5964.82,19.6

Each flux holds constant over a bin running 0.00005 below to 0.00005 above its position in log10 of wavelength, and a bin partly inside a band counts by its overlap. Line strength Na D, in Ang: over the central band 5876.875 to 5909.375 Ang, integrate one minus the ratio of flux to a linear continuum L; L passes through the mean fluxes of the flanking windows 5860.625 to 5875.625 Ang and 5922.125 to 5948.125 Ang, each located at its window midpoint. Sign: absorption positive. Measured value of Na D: 2.72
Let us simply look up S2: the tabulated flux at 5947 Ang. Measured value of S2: 18.9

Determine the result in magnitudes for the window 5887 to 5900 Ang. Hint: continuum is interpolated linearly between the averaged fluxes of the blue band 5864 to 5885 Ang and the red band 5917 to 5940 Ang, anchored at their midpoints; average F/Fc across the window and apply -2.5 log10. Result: 0.25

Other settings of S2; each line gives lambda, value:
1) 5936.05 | 19.8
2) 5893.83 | 17.2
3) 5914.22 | 18.4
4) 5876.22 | 23.2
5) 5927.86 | 18.6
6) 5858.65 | 19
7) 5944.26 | 19.9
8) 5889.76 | 12.9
